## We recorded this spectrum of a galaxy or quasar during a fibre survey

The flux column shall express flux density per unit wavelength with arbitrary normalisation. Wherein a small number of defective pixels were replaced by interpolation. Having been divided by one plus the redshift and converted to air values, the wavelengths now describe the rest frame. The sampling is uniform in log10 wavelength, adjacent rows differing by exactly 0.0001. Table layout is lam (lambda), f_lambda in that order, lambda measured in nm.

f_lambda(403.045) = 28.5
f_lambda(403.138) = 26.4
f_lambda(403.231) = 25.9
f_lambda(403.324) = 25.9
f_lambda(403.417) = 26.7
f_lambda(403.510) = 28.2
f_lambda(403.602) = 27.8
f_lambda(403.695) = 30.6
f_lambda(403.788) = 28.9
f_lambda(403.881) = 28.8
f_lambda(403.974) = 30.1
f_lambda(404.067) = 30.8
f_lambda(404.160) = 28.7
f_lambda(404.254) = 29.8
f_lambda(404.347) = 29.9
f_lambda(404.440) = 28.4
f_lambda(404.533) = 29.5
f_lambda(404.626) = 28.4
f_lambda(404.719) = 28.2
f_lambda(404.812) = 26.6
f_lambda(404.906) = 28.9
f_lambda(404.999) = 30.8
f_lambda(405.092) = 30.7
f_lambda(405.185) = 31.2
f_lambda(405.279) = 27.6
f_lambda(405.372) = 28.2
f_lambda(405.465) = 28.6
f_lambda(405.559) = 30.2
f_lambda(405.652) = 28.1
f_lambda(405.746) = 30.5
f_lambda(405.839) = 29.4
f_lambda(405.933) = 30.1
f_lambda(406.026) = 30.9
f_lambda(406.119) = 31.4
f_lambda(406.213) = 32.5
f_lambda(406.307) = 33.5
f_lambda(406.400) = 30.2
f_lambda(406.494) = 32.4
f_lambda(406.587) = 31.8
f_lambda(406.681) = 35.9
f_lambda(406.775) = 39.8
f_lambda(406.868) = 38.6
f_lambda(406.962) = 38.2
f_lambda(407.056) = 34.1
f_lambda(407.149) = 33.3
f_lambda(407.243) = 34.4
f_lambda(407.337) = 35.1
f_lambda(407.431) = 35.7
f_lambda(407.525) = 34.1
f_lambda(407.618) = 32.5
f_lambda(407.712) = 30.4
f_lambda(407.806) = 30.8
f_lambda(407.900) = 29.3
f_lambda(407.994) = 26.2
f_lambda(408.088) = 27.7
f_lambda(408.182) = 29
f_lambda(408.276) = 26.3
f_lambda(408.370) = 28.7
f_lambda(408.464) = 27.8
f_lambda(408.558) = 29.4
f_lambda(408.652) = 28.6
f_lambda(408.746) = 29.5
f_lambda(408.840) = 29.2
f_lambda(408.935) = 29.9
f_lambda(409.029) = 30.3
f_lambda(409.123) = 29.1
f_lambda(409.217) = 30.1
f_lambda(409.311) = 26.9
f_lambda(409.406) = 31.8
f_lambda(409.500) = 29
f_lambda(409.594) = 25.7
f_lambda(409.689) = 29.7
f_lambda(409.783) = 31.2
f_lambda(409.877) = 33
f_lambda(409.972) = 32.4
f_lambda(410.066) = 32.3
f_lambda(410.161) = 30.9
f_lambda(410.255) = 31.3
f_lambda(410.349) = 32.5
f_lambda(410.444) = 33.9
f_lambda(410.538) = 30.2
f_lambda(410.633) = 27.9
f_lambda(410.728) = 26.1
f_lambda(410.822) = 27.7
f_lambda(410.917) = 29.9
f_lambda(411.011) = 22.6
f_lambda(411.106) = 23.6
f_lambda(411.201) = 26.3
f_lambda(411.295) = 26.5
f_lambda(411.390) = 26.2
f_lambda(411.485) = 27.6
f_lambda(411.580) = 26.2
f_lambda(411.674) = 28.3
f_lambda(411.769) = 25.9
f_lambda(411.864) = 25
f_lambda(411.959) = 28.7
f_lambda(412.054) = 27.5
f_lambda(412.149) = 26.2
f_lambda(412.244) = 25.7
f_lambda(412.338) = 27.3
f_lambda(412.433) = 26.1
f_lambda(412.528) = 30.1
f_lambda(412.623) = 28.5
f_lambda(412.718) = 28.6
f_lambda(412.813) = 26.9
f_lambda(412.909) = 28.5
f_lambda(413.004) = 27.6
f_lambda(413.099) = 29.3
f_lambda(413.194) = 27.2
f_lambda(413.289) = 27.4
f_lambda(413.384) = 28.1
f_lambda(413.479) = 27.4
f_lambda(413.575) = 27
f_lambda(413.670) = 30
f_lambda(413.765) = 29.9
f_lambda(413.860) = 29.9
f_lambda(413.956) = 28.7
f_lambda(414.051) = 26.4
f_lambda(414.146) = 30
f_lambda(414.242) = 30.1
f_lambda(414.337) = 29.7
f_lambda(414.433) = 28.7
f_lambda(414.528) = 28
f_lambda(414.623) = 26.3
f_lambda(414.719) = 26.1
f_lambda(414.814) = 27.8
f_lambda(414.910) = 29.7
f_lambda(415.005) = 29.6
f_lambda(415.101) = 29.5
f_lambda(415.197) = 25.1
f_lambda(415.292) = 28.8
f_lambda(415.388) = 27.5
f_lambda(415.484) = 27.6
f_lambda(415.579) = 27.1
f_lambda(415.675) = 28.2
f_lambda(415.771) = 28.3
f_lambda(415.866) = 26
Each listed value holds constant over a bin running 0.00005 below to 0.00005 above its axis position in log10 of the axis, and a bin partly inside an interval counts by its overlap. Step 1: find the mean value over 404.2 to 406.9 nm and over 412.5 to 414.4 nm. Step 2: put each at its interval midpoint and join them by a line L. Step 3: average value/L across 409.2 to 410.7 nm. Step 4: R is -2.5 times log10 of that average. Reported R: -0.04 mag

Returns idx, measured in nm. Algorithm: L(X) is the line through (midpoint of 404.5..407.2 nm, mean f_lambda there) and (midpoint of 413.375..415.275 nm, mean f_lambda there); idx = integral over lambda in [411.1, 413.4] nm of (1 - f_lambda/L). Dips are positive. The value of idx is 0.15 nm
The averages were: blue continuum 31.4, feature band 27.2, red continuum 28.4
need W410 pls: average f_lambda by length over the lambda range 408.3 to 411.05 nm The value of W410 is 29.6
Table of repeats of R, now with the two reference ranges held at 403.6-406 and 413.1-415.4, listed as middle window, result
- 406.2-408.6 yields -0.11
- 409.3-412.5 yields 0.01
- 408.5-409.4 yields -0.02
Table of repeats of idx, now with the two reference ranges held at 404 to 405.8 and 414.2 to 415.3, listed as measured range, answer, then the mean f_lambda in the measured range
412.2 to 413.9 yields 0.02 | 28.1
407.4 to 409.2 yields -0.05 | 29.7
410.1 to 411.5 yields 0.02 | 28.3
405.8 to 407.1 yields -0.20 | 33.5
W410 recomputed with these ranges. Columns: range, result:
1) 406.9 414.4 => 29.2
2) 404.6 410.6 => 30.9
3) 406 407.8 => 33.9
